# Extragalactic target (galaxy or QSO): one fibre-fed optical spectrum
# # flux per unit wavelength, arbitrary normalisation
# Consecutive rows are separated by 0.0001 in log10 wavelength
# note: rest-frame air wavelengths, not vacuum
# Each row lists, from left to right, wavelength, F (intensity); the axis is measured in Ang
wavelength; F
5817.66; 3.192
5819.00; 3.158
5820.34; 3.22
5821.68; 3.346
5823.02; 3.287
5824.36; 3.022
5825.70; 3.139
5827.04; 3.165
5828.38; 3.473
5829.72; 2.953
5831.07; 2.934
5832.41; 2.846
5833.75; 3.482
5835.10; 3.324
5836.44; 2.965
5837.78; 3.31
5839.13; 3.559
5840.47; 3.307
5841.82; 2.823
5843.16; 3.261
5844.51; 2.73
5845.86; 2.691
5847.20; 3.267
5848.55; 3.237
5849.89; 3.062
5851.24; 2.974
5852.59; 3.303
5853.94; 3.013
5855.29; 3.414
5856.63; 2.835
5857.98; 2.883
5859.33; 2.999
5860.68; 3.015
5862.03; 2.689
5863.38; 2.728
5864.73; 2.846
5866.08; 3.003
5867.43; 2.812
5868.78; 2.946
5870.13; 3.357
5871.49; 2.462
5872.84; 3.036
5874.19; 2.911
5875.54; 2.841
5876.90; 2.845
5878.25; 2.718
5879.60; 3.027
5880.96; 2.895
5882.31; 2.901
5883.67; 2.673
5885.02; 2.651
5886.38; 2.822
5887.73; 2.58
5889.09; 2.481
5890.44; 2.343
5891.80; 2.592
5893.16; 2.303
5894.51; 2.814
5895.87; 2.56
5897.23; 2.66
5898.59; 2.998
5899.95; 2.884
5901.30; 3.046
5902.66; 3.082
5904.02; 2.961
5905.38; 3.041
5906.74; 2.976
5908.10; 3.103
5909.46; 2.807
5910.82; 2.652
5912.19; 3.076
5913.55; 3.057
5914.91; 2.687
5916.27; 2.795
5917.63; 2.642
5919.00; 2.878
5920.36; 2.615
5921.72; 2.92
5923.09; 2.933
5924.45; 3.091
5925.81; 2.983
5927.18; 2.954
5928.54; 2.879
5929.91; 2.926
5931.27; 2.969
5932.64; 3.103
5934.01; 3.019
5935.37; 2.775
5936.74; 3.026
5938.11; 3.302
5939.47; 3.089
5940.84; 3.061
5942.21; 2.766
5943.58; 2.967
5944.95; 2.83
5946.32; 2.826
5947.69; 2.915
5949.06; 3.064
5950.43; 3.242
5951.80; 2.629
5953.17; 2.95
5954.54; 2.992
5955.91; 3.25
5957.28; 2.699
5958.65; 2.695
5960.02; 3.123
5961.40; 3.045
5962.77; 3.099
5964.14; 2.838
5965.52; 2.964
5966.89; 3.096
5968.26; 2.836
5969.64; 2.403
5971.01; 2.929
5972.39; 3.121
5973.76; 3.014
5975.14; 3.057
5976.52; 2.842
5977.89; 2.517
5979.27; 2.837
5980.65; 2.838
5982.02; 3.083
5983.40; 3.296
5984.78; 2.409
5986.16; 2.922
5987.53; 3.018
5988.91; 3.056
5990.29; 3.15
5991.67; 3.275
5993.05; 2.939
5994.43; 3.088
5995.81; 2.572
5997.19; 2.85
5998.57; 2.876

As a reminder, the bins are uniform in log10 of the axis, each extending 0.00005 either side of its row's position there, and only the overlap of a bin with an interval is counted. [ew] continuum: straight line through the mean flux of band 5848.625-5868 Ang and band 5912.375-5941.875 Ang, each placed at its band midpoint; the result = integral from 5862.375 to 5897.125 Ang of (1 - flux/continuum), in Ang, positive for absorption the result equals 2.4 Ang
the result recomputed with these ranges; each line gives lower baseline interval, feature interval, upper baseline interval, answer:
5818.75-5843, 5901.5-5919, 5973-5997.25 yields 0.8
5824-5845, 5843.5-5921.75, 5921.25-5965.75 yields 5.2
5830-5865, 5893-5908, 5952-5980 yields 0.6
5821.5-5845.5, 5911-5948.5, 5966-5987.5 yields 0.6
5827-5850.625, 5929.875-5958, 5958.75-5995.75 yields 0.2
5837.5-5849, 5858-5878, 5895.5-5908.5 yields 1.0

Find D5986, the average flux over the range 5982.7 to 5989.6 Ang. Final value 2.94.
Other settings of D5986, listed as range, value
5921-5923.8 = 2.92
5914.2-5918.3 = 2.71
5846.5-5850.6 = 3.19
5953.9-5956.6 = 3.13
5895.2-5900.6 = 2.77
